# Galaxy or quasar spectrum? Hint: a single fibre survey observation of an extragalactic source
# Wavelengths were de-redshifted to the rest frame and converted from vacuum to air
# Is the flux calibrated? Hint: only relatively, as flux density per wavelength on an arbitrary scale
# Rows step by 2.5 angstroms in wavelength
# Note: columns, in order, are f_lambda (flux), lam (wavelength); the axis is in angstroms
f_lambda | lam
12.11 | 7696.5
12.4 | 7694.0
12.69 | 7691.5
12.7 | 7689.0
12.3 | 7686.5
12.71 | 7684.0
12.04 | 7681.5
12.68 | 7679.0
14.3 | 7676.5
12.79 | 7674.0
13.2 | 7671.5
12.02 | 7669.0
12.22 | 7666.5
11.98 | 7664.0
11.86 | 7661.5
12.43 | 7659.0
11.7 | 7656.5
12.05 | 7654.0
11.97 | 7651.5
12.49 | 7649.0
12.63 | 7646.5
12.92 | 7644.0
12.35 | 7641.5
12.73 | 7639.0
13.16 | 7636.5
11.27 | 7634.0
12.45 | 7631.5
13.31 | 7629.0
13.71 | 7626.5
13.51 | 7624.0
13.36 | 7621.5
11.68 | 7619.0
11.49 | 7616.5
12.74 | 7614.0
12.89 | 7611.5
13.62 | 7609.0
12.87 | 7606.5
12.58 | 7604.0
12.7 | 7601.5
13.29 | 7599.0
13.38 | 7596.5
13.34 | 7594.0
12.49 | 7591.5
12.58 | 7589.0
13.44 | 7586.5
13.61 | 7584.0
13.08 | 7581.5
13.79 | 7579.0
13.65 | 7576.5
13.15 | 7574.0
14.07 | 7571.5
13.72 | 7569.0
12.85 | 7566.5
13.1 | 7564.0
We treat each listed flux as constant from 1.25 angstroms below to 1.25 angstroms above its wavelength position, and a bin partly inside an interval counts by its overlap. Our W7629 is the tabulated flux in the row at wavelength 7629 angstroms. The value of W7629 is 13.31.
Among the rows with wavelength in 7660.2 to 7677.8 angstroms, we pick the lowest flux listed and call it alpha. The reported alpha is 11.86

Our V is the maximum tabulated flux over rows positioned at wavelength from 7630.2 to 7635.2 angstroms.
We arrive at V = 12.45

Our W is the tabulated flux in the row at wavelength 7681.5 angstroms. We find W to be 12.04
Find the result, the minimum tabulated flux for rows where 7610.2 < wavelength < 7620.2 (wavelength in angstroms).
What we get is 11.49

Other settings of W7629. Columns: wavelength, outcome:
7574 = 13.15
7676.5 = 14.3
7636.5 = 13.16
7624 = 13.51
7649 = 12.49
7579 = 13.79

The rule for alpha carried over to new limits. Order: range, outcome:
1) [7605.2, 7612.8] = 12.87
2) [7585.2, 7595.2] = 12.49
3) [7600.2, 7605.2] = 12.58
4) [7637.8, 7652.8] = 11.97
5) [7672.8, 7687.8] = 12.04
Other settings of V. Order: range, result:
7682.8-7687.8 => 12.71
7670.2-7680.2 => 14.3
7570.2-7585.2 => 14.07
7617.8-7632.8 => 13.71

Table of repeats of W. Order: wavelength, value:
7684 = 12.71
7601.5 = 12.7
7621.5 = 13.36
